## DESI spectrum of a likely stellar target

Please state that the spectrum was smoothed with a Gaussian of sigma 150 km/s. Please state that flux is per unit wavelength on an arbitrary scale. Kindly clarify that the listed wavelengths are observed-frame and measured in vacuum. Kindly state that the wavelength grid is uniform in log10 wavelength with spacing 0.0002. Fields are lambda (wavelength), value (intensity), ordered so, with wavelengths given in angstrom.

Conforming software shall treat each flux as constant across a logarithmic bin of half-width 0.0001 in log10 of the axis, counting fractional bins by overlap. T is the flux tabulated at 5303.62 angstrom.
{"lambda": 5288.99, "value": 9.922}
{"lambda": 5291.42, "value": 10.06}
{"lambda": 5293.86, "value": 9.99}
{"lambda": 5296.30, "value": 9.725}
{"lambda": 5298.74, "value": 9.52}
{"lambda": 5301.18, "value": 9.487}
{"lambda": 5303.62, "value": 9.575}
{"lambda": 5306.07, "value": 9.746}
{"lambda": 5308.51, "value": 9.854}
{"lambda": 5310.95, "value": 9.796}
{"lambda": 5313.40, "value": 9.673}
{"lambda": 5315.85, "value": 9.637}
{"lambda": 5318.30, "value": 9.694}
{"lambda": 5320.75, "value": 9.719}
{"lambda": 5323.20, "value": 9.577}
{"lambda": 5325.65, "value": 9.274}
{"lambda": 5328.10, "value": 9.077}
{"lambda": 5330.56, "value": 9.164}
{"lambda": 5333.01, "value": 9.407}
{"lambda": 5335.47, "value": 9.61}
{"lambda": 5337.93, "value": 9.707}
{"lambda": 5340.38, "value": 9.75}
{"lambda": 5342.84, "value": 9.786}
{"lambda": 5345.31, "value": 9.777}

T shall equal 9.575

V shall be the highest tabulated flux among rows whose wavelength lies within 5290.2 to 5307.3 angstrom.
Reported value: 10.06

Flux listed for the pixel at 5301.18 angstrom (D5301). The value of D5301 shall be 9.487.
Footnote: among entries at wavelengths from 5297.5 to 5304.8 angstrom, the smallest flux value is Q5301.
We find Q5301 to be 9.487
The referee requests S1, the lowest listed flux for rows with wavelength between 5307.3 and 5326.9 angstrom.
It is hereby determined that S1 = 9.274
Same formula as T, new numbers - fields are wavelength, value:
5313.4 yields 9.673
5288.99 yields 9.922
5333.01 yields 9.407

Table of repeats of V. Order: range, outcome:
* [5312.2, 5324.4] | 9.719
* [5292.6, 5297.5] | 9.99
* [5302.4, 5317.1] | 9.854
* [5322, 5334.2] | 9.577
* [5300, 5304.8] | 9.575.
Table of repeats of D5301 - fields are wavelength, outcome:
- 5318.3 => 9.694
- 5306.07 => 9.746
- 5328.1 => 9.077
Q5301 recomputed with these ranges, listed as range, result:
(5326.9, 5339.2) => 9.077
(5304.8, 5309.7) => 9.746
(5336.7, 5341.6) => 9.707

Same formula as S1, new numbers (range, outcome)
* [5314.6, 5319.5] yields 9.637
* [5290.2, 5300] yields 9.52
